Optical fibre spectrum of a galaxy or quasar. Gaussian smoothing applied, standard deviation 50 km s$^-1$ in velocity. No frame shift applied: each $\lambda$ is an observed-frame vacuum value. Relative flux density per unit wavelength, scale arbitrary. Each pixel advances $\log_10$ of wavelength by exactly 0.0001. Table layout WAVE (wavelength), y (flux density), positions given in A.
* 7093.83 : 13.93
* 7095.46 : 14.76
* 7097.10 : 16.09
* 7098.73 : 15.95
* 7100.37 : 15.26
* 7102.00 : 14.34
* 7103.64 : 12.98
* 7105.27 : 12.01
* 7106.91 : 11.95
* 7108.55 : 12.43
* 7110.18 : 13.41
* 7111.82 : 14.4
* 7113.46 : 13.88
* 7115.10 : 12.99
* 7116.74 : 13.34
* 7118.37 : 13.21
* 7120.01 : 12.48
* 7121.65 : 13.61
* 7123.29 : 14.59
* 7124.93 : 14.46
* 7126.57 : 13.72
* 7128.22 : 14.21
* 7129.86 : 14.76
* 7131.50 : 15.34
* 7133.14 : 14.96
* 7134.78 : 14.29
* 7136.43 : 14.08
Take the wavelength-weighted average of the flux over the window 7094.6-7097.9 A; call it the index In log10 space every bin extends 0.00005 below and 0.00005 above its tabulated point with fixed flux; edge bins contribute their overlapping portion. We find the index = 15.4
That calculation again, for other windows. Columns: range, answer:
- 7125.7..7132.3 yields 14.5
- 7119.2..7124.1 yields 13.6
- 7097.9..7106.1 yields 14.1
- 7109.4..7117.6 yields 13.6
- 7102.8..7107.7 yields 12.3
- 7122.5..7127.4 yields 14.2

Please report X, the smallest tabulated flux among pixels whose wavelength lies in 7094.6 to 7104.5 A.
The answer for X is 12.98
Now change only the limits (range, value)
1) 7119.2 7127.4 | 12.48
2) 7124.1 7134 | 13.72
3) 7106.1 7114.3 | 11.95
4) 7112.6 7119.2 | 12.99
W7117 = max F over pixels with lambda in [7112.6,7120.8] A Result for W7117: 13.88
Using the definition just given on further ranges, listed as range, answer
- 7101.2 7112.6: 14.4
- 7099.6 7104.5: 15.26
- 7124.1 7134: 15.34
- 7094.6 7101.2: 16.09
